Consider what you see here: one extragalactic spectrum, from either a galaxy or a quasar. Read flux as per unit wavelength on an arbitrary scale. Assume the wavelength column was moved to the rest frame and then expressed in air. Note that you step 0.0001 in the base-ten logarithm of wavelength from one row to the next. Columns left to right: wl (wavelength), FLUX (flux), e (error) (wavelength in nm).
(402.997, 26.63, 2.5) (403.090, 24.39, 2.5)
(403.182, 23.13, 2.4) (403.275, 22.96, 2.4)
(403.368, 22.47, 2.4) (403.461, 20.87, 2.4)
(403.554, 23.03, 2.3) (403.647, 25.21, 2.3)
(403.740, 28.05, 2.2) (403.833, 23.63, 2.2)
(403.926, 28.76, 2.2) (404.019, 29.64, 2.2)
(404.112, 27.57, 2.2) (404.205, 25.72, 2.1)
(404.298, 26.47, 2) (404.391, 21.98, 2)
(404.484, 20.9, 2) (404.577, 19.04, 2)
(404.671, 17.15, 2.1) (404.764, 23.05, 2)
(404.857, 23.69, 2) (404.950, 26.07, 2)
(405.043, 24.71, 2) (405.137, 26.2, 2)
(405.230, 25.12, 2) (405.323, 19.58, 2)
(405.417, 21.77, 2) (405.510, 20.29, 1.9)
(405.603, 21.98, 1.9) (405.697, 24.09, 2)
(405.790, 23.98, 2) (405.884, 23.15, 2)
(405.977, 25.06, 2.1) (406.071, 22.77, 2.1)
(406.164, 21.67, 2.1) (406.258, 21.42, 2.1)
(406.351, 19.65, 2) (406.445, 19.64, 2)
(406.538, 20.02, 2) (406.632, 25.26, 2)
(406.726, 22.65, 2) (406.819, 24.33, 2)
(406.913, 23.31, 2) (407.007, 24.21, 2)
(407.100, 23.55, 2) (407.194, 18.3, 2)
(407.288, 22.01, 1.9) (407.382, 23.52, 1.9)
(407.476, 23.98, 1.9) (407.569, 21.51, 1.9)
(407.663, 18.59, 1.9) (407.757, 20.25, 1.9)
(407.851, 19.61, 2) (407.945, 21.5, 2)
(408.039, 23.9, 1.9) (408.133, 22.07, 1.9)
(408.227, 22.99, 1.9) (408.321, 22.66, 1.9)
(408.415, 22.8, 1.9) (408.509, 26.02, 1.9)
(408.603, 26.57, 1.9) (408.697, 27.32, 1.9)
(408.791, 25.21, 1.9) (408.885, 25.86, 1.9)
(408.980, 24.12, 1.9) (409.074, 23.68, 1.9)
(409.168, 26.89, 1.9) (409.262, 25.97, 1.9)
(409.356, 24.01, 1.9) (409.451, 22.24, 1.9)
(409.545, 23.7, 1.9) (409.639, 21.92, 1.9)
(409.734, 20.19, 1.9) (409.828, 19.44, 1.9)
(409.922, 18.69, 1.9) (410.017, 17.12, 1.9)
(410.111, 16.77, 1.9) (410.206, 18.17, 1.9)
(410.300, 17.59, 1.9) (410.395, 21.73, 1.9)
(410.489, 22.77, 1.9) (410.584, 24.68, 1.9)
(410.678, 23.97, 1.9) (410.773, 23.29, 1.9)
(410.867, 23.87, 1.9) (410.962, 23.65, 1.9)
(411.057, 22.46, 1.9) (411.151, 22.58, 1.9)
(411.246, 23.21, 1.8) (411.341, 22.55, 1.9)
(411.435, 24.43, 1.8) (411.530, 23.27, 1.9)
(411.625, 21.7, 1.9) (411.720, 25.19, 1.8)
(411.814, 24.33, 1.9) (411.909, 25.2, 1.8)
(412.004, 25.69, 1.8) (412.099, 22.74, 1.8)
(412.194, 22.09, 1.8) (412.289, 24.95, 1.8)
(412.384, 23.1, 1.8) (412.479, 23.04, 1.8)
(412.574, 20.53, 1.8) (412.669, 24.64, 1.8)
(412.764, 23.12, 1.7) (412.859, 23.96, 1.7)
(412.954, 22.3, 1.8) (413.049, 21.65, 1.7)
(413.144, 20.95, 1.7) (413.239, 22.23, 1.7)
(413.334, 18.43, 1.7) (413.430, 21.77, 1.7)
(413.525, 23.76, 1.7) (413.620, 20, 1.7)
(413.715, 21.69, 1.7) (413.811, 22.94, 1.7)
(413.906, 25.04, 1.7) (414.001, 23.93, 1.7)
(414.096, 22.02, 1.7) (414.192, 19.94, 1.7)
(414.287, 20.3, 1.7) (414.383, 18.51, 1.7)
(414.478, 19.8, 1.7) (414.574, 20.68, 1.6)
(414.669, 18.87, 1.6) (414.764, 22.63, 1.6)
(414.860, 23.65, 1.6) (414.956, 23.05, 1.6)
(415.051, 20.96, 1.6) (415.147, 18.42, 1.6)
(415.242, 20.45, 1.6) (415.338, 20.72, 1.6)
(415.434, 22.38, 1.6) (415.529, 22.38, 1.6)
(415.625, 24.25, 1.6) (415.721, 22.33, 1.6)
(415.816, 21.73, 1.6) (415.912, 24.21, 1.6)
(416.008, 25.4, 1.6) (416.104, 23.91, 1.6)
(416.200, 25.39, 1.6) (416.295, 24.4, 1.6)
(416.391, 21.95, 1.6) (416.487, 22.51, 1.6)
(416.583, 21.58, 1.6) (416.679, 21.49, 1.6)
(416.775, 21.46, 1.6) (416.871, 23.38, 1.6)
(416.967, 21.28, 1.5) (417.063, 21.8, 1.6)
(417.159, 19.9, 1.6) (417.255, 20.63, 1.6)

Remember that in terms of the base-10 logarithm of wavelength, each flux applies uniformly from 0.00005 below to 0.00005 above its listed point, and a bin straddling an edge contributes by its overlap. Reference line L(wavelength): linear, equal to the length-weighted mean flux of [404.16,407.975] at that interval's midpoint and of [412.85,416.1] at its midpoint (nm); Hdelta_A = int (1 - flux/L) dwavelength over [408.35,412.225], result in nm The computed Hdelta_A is -0.16 nm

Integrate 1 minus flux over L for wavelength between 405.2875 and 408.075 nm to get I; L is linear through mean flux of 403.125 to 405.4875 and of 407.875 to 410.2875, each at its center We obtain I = 0.15 nm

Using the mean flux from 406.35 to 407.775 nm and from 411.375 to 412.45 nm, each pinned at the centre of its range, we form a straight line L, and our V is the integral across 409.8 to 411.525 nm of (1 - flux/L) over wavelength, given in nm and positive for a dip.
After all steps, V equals 0.135 nm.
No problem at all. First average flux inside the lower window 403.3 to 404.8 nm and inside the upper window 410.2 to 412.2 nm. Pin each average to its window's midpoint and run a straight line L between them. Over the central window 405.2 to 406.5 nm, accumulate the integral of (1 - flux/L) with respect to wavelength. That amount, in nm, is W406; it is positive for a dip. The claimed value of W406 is 0.09 nm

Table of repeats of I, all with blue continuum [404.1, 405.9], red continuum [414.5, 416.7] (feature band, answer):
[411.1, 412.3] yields -0.06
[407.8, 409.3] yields -0.09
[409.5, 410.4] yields 0.13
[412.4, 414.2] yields 0.01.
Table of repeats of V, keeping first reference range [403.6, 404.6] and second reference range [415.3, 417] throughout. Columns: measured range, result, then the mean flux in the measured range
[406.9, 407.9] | 0.122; 21.7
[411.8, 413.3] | 0.032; 23.1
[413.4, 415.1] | 0.117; 21.6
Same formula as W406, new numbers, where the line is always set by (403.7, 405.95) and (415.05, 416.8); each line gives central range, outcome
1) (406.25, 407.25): 0.07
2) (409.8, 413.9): 0.12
